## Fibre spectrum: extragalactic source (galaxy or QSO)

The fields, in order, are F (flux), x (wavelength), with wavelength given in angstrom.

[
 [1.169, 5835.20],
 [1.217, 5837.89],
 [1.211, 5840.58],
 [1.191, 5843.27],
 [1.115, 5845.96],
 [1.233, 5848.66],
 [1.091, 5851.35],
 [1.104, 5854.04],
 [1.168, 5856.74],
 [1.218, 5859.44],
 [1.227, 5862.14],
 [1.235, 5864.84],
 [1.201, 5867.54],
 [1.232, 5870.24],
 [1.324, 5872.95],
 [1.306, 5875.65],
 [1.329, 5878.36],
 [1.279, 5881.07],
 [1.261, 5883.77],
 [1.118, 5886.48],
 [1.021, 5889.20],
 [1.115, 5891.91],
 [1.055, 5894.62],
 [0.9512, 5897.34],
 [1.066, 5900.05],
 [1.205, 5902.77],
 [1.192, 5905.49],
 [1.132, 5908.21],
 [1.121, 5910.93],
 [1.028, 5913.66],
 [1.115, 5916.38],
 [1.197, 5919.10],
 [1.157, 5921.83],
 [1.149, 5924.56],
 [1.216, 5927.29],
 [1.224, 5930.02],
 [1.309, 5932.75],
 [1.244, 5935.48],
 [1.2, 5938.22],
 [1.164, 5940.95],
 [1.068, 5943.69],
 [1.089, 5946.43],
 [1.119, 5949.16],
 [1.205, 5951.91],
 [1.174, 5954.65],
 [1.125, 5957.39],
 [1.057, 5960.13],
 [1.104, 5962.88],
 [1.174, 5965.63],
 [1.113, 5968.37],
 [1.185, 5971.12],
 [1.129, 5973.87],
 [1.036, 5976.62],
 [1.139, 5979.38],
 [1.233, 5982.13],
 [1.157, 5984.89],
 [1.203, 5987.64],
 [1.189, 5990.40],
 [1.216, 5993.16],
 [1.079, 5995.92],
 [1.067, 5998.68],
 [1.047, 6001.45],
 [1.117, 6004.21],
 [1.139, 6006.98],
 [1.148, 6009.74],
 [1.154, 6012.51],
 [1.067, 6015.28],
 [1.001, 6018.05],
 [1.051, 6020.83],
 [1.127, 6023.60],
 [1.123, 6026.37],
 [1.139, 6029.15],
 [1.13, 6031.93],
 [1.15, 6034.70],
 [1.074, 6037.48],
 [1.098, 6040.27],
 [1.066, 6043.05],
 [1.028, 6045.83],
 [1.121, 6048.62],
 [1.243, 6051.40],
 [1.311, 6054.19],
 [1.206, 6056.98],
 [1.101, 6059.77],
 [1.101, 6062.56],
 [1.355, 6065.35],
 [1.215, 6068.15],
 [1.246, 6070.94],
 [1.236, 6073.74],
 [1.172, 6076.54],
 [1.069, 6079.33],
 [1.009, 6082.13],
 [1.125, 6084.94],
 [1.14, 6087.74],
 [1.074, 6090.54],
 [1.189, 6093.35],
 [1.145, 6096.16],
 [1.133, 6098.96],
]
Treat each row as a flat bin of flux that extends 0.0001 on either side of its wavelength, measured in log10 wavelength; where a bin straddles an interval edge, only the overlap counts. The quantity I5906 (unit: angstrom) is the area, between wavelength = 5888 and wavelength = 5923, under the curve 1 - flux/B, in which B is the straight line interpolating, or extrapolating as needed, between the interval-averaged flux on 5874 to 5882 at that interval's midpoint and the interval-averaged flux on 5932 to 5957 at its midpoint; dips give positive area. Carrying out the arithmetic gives 4.05 angstrom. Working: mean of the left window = 1.31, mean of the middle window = 1.1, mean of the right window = 1.17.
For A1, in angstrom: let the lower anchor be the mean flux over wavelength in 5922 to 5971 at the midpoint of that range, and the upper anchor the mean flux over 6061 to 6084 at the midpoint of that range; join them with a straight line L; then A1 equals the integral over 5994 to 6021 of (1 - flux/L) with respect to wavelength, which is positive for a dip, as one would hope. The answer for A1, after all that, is 1.76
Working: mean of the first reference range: 1.16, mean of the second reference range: 1.17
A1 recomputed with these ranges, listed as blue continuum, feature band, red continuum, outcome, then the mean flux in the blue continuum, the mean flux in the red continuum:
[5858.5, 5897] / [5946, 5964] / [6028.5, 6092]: 0.8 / 1.2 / 1.15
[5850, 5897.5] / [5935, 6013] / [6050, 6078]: 4.1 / 1.19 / 1.22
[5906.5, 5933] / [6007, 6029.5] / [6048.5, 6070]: 1.8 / 1.16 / 1.21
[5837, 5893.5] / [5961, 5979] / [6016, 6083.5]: 0.7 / 1.2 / 1.14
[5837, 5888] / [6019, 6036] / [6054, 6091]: 0.9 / 1.21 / 1.17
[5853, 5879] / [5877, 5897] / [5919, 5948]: 1.0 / 1.23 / 1.18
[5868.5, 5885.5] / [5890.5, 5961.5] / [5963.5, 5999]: 4.5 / 1.28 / 1.15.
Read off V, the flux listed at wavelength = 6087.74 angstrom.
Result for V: 1.14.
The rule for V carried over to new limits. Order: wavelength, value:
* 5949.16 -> 1.119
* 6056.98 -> 1.206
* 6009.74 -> 1.148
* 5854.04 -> 1.104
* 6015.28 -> 1.067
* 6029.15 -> 1.139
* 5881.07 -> 1.279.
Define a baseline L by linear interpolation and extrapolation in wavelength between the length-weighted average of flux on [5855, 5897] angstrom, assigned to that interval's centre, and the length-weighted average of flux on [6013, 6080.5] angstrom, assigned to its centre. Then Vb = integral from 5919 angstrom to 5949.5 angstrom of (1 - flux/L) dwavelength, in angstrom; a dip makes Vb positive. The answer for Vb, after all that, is 0.02 angstrom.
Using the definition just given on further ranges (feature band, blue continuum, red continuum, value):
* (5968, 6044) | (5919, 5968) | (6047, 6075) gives 4.3 angstrom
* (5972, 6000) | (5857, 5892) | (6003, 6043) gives -0.2 angstrom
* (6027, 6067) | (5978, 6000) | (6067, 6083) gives 0.4 angstrom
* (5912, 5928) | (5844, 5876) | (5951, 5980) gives 0.3 angstrom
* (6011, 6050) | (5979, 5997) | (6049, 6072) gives 3.4 angstrom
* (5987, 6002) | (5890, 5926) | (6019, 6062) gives -0.2 angstrom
